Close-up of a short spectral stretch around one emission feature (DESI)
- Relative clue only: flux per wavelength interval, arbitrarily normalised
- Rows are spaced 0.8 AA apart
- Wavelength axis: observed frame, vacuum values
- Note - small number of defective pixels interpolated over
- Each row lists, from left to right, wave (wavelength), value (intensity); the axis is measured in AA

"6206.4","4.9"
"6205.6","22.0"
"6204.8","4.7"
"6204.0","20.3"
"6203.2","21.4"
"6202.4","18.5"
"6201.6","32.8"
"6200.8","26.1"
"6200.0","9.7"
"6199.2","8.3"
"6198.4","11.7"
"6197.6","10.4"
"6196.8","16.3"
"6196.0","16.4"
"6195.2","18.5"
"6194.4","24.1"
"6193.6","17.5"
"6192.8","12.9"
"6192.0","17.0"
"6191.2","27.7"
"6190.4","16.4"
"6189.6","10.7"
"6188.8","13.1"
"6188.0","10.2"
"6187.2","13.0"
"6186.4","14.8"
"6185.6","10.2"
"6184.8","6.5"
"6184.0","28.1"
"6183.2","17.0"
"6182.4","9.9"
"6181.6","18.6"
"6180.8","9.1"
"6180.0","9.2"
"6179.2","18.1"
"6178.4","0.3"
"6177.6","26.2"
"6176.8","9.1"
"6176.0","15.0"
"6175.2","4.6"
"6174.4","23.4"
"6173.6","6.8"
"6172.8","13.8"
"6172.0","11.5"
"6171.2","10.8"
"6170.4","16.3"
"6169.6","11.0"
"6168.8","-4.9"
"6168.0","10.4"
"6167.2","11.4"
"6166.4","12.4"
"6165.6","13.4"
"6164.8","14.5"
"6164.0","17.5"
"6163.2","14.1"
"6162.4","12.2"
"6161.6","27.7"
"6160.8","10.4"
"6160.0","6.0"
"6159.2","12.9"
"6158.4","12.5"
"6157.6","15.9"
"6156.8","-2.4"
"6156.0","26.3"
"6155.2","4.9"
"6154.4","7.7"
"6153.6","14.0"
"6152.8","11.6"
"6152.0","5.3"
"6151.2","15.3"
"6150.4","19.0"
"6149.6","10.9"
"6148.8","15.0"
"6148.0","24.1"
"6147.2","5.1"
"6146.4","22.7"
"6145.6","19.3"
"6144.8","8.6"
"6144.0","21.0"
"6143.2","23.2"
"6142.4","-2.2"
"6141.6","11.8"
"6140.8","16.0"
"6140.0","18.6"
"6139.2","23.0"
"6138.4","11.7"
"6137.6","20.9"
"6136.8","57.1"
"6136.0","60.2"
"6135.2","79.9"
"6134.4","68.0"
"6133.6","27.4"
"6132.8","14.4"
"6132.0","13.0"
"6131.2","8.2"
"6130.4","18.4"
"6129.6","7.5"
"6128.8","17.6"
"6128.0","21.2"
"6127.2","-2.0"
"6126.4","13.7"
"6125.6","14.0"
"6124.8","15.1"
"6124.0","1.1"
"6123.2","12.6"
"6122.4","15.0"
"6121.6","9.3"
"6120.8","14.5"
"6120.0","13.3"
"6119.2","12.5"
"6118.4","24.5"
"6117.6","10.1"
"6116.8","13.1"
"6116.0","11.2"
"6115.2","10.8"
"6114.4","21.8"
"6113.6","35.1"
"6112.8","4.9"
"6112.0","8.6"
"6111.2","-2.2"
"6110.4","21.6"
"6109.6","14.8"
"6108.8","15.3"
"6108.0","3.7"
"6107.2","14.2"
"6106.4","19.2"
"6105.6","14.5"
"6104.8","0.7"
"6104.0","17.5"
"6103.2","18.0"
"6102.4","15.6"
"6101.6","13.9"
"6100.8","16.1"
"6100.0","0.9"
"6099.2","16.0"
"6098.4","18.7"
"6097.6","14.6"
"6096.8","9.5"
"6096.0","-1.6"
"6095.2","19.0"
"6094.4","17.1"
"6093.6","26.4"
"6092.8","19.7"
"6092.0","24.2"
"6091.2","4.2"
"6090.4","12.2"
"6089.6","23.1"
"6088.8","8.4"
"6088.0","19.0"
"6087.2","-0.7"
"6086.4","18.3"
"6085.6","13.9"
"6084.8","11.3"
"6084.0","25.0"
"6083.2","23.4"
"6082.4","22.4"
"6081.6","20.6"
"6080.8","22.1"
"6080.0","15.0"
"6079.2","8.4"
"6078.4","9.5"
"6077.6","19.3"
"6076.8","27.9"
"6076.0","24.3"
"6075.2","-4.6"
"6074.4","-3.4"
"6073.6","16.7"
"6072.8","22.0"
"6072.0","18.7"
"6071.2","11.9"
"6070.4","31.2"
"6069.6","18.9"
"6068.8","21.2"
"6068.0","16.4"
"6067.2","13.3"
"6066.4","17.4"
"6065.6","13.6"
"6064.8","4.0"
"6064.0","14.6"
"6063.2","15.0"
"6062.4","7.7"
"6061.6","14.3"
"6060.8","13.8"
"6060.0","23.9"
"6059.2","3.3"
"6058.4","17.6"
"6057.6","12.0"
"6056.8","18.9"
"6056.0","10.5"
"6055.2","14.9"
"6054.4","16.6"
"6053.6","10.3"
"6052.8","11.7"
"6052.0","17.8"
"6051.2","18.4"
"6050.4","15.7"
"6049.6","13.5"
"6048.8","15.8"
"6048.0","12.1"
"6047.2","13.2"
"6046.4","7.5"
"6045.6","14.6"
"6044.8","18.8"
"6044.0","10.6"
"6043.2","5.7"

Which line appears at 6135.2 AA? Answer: H-beta 4861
